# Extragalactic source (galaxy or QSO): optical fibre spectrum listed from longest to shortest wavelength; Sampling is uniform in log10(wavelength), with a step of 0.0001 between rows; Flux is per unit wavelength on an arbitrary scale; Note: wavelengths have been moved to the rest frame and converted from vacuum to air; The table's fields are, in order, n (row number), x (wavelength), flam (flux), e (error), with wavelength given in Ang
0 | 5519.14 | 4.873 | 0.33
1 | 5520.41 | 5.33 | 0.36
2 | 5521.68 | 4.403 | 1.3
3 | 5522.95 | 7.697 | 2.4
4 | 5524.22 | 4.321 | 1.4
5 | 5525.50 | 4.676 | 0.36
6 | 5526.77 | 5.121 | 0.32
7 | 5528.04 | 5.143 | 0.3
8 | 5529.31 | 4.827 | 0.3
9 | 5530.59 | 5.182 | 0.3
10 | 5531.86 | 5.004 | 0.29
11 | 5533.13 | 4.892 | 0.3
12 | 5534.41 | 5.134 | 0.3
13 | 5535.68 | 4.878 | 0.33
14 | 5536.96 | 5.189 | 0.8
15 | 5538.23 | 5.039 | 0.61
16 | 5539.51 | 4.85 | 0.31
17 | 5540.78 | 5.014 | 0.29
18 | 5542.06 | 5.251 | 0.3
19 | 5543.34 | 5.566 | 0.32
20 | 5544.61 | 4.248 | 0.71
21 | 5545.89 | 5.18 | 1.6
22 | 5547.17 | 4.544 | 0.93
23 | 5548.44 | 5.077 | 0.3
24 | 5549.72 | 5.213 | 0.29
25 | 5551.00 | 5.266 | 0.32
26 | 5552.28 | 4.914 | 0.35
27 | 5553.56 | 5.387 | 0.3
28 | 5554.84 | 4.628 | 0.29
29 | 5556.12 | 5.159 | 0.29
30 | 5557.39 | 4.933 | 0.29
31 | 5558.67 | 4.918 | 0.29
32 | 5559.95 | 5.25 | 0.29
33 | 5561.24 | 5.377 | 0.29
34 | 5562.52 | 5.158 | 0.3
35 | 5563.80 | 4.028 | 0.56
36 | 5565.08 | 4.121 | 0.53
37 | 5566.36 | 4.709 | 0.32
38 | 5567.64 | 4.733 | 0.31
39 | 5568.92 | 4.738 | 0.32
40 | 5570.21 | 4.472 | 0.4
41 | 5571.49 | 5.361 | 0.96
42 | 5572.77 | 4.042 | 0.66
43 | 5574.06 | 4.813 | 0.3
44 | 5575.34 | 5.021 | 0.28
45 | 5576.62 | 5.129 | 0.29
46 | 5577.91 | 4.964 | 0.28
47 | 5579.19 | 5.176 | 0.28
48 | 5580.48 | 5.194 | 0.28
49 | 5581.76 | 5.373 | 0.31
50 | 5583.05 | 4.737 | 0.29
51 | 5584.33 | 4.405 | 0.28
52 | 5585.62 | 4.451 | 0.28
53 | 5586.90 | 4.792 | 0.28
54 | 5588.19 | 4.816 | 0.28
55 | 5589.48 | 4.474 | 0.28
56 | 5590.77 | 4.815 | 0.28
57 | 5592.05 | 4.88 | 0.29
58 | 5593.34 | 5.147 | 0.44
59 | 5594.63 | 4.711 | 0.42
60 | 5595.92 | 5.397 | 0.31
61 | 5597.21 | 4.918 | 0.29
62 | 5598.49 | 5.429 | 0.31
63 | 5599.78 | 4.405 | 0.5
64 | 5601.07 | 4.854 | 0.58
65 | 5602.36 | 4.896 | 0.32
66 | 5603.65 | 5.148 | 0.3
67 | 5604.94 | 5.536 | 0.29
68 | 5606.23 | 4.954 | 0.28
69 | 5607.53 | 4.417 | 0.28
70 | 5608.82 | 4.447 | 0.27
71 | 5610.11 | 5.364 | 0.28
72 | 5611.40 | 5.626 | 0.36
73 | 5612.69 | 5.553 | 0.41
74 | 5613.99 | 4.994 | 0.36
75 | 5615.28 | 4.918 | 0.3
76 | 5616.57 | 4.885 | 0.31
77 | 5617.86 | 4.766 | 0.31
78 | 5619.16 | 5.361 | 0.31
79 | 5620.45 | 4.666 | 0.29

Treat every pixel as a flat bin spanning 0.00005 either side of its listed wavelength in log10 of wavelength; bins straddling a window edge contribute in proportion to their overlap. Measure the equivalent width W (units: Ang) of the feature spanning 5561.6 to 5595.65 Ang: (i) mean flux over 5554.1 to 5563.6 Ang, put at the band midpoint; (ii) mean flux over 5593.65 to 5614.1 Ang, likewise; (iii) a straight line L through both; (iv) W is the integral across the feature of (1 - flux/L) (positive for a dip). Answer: 1.6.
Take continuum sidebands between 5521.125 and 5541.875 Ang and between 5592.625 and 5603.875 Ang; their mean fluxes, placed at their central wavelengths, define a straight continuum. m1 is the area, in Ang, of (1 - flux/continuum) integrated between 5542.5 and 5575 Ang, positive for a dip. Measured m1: 1.1 Ang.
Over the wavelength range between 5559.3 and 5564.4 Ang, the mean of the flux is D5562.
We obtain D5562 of 4.95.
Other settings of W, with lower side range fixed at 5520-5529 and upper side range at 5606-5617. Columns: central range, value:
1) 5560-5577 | 1.21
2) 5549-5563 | 0.12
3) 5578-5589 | 0.48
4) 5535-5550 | 0.54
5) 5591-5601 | 0.17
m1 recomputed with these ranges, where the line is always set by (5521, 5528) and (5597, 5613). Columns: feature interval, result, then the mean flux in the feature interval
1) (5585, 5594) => 0.54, 4.77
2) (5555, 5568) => 0.79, 4.83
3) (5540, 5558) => 0.52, 5.03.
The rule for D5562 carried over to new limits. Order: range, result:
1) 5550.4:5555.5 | 5.04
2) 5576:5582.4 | 5.17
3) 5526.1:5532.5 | 5.06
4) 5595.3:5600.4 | 5.05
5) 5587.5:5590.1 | 4.64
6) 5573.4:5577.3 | 4.98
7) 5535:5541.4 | 5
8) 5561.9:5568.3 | 4.55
